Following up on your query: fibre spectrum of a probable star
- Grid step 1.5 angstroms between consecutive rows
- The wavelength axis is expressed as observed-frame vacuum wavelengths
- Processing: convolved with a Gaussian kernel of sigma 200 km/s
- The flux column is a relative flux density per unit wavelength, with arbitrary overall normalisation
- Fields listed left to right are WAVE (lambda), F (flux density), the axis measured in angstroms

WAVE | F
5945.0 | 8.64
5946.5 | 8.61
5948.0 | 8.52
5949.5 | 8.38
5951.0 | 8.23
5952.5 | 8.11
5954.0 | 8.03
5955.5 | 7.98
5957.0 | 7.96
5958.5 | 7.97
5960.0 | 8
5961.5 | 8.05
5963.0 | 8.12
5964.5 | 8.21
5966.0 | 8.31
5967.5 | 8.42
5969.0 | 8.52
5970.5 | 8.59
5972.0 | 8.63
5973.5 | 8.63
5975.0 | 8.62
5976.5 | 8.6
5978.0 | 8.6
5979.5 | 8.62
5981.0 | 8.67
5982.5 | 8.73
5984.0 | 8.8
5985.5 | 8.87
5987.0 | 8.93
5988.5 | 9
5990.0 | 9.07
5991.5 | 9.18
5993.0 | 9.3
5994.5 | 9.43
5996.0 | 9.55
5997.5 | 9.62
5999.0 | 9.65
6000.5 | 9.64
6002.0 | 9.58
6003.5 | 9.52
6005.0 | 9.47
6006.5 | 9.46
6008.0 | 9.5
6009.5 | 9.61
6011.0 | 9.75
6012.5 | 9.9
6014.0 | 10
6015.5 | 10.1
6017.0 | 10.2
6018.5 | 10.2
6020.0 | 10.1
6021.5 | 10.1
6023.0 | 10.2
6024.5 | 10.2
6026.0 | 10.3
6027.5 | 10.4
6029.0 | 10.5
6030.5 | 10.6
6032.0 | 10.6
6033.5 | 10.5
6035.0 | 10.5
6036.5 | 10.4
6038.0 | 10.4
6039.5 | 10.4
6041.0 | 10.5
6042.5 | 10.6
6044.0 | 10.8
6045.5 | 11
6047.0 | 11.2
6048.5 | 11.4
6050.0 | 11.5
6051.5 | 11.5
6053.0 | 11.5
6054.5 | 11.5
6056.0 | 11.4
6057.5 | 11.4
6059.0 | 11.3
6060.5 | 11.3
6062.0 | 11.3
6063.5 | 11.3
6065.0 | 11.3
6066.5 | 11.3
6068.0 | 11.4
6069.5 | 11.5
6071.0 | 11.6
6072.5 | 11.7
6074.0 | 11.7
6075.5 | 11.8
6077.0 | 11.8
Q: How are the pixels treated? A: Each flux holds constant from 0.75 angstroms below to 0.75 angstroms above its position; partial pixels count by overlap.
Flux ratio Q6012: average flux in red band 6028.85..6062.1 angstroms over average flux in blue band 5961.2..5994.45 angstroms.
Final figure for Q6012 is 1.3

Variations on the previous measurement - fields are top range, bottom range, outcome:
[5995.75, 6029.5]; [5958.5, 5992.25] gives 1.15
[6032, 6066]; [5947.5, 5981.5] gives 1.32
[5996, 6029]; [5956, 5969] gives 1.21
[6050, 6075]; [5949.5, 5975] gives 1.39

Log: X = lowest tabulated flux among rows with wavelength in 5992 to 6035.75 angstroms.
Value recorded 9.3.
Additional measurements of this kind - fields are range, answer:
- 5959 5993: 8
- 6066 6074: 11.3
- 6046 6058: 11.2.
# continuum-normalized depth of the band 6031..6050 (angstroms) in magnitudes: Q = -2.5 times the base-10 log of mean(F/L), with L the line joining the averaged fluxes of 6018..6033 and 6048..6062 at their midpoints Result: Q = 0.02 mag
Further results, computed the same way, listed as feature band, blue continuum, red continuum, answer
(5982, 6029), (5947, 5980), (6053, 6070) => 0.00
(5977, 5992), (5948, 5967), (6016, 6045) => 0.02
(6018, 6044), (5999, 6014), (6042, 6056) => 0.02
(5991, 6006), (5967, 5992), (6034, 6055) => -0.01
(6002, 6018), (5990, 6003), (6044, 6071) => 0.02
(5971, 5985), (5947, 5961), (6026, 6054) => 0.03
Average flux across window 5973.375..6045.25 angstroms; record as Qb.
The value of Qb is 9.72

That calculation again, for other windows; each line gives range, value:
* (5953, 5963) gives 8.01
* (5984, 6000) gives 9.24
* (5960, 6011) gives 8.95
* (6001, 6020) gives 9.79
